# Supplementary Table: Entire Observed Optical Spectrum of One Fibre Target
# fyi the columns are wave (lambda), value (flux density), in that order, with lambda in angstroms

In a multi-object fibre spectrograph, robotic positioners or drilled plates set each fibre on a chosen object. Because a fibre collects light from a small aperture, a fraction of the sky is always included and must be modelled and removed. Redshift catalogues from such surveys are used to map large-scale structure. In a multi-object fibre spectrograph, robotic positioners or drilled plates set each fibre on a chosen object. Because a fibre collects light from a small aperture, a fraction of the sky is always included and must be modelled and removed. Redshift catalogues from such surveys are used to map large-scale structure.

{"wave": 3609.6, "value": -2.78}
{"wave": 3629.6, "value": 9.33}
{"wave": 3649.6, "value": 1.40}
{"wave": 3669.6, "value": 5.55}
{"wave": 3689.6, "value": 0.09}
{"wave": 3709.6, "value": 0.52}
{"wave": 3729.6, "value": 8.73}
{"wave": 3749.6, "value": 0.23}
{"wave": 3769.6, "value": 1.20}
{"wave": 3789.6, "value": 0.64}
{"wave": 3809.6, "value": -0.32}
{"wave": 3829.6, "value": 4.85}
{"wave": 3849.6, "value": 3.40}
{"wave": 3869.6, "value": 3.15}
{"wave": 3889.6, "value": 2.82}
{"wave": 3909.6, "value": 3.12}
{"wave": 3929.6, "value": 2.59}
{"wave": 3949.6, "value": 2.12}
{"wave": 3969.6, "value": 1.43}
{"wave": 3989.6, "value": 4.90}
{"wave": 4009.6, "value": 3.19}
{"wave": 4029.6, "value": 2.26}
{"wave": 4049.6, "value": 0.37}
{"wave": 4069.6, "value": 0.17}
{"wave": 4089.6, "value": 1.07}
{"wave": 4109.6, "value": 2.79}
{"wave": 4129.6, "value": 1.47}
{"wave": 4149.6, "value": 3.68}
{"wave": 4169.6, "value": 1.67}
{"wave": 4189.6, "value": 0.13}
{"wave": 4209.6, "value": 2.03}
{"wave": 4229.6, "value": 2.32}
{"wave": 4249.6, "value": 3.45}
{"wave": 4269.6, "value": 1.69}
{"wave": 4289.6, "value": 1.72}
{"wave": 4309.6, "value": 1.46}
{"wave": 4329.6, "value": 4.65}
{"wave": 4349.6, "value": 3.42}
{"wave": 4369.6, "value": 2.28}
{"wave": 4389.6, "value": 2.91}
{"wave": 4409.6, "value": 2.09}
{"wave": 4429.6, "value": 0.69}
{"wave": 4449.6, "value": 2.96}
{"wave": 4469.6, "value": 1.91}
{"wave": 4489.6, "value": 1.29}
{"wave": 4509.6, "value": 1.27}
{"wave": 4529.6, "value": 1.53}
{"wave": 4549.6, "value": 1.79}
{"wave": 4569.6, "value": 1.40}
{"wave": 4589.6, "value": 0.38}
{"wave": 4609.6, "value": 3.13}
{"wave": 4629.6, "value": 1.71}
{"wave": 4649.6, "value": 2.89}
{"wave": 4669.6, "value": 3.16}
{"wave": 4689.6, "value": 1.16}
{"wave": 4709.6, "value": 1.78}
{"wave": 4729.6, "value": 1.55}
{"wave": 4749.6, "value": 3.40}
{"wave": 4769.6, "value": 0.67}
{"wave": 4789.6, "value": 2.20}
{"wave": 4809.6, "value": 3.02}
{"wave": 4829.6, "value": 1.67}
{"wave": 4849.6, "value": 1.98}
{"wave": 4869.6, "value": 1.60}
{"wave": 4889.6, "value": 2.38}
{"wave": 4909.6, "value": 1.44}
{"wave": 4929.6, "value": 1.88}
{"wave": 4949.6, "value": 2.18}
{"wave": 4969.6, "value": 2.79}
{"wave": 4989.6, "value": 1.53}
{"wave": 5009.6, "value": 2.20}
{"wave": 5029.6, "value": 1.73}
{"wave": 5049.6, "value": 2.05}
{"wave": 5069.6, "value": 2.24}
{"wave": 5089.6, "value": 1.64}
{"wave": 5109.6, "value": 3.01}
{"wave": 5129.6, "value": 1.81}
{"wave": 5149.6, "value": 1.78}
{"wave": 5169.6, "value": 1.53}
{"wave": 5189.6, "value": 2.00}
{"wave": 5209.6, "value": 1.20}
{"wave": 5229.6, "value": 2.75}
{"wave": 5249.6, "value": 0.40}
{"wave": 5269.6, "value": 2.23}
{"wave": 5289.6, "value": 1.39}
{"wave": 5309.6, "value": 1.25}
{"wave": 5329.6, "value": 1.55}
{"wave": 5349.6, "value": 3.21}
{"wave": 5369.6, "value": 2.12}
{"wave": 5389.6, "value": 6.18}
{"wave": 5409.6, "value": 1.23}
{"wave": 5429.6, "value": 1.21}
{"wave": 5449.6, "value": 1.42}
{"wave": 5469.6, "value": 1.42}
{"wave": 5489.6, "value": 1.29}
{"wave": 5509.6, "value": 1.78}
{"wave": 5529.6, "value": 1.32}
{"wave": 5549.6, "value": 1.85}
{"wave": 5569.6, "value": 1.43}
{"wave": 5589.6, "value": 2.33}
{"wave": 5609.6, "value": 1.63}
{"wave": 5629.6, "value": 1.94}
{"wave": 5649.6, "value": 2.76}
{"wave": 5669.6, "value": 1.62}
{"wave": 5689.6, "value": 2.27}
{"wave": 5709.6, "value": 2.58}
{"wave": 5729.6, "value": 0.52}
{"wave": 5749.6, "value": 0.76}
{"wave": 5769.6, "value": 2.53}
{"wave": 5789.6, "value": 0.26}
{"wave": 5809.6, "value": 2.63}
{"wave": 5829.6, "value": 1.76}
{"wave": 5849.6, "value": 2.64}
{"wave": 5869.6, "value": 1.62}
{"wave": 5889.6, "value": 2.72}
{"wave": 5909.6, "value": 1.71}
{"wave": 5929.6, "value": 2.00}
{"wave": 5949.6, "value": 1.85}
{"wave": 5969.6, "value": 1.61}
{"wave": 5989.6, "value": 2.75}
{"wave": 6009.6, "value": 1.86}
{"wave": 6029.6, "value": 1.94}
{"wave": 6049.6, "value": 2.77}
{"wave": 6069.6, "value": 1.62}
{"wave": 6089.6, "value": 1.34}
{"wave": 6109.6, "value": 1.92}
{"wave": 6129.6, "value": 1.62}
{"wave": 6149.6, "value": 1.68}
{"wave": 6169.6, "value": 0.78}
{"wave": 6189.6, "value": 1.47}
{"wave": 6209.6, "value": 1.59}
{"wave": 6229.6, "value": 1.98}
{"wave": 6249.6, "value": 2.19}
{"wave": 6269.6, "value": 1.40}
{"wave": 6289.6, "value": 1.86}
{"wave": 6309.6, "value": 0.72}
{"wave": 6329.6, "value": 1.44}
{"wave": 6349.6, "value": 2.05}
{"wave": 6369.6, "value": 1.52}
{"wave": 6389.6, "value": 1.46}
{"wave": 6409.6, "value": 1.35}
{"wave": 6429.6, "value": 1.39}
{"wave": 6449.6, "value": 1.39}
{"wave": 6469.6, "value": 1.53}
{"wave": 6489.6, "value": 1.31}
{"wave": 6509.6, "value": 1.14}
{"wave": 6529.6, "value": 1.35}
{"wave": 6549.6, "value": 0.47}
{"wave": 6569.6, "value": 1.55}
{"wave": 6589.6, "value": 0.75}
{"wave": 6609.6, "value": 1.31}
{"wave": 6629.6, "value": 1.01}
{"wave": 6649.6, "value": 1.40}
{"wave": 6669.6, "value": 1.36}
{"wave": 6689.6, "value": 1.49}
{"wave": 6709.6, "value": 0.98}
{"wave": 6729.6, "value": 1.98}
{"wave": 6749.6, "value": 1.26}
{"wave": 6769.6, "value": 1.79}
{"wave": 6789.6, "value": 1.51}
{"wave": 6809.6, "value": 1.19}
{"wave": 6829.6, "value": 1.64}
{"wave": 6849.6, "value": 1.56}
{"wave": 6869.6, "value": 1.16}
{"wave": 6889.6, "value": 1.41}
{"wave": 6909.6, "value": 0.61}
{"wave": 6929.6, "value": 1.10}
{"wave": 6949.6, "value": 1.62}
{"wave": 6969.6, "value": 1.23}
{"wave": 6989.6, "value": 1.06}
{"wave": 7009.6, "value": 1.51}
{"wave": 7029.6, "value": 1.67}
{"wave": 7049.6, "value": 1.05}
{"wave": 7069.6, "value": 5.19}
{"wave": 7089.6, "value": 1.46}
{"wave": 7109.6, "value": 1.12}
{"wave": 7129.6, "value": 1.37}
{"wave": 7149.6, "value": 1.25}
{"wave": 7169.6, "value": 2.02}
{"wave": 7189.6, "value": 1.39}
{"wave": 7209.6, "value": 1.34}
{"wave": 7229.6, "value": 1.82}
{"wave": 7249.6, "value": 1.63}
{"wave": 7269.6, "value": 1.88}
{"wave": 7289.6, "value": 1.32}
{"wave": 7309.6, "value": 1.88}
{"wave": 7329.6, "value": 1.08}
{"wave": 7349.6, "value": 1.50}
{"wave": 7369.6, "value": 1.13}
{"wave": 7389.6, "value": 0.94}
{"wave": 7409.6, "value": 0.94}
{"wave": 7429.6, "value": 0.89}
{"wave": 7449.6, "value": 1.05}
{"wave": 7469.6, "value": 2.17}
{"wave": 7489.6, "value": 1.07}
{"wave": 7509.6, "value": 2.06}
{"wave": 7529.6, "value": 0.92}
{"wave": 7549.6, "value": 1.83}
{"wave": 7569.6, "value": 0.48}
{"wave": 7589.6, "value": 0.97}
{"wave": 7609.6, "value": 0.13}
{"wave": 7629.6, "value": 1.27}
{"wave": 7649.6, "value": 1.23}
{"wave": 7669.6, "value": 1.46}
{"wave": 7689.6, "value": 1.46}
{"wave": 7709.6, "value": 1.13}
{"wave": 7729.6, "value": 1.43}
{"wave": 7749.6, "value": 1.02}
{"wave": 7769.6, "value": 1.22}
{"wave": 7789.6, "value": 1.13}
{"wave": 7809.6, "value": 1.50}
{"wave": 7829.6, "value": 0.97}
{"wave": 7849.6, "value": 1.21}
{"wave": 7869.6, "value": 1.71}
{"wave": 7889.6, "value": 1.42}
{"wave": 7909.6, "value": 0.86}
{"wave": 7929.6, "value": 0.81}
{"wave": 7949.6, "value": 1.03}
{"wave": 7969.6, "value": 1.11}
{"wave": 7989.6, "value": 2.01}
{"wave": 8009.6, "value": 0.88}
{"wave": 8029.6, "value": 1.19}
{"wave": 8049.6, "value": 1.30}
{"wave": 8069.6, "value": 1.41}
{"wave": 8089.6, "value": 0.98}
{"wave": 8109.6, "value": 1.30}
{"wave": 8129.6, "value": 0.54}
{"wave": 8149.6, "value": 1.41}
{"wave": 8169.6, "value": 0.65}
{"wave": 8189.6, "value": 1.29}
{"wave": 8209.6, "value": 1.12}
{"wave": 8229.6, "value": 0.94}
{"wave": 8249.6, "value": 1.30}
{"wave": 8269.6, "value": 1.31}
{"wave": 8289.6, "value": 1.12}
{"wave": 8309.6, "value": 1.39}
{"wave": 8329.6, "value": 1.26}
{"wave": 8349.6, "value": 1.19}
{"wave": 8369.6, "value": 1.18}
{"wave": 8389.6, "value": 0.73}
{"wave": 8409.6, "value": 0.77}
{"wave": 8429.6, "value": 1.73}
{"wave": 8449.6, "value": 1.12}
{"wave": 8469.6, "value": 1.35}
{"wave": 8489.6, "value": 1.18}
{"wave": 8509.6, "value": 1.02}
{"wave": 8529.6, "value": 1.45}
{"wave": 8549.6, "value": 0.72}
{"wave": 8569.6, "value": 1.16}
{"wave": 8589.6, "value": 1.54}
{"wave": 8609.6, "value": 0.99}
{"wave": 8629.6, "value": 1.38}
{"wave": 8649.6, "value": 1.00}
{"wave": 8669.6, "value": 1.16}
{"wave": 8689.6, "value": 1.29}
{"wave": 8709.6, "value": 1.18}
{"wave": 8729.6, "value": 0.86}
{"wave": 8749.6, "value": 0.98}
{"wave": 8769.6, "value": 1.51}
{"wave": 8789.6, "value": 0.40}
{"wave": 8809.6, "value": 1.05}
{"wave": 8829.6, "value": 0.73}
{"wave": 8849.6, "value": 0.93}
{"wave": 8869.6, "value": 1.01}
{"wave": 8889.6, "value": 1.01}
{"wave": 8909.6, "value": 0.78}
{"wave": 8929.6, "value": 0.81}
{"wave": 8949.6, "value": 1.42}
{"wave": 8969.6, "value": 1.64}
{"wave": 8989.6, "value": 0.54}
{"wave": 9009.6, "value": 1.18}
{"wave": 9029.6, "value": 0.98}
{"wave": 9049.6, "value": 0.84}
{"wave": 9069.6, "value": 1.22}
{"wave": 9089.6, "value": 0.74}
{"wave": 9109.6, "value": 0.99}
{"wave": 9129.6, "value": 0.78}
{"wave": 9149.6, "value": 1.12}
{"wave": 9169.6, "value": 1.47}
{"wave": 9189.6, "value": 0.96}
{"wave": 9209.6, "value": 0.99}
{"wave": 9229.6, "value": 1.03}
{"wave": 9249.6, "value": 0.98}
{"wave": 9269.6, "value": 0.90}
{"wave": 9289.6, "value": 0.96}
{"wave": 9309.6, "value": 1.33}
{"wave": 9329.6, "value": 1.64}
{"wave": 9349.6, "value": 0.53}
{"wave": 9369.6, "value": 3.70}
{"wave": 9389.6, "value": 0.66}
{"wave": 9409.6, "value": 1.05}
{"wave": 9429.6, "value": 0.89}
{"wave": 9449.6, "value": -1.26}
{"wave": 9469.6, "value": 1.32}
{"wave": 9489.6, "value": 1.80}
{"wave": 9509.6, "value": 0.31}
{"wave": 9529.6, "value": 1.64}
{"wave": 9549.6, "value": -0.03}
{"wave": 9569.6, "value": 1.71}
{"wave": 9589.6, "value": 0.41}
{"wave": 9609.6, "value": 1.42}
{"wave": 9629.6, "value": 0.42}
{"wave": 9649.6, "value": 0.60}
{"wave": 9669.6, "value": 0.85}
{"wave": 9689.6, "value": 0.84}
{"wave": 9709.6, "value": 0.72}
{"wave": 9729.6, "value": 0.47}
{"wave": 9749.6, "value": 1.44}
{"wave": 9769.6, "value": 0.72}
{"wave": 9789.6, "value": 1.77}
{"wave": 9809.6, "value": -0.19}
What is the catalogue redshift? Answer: 0.077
